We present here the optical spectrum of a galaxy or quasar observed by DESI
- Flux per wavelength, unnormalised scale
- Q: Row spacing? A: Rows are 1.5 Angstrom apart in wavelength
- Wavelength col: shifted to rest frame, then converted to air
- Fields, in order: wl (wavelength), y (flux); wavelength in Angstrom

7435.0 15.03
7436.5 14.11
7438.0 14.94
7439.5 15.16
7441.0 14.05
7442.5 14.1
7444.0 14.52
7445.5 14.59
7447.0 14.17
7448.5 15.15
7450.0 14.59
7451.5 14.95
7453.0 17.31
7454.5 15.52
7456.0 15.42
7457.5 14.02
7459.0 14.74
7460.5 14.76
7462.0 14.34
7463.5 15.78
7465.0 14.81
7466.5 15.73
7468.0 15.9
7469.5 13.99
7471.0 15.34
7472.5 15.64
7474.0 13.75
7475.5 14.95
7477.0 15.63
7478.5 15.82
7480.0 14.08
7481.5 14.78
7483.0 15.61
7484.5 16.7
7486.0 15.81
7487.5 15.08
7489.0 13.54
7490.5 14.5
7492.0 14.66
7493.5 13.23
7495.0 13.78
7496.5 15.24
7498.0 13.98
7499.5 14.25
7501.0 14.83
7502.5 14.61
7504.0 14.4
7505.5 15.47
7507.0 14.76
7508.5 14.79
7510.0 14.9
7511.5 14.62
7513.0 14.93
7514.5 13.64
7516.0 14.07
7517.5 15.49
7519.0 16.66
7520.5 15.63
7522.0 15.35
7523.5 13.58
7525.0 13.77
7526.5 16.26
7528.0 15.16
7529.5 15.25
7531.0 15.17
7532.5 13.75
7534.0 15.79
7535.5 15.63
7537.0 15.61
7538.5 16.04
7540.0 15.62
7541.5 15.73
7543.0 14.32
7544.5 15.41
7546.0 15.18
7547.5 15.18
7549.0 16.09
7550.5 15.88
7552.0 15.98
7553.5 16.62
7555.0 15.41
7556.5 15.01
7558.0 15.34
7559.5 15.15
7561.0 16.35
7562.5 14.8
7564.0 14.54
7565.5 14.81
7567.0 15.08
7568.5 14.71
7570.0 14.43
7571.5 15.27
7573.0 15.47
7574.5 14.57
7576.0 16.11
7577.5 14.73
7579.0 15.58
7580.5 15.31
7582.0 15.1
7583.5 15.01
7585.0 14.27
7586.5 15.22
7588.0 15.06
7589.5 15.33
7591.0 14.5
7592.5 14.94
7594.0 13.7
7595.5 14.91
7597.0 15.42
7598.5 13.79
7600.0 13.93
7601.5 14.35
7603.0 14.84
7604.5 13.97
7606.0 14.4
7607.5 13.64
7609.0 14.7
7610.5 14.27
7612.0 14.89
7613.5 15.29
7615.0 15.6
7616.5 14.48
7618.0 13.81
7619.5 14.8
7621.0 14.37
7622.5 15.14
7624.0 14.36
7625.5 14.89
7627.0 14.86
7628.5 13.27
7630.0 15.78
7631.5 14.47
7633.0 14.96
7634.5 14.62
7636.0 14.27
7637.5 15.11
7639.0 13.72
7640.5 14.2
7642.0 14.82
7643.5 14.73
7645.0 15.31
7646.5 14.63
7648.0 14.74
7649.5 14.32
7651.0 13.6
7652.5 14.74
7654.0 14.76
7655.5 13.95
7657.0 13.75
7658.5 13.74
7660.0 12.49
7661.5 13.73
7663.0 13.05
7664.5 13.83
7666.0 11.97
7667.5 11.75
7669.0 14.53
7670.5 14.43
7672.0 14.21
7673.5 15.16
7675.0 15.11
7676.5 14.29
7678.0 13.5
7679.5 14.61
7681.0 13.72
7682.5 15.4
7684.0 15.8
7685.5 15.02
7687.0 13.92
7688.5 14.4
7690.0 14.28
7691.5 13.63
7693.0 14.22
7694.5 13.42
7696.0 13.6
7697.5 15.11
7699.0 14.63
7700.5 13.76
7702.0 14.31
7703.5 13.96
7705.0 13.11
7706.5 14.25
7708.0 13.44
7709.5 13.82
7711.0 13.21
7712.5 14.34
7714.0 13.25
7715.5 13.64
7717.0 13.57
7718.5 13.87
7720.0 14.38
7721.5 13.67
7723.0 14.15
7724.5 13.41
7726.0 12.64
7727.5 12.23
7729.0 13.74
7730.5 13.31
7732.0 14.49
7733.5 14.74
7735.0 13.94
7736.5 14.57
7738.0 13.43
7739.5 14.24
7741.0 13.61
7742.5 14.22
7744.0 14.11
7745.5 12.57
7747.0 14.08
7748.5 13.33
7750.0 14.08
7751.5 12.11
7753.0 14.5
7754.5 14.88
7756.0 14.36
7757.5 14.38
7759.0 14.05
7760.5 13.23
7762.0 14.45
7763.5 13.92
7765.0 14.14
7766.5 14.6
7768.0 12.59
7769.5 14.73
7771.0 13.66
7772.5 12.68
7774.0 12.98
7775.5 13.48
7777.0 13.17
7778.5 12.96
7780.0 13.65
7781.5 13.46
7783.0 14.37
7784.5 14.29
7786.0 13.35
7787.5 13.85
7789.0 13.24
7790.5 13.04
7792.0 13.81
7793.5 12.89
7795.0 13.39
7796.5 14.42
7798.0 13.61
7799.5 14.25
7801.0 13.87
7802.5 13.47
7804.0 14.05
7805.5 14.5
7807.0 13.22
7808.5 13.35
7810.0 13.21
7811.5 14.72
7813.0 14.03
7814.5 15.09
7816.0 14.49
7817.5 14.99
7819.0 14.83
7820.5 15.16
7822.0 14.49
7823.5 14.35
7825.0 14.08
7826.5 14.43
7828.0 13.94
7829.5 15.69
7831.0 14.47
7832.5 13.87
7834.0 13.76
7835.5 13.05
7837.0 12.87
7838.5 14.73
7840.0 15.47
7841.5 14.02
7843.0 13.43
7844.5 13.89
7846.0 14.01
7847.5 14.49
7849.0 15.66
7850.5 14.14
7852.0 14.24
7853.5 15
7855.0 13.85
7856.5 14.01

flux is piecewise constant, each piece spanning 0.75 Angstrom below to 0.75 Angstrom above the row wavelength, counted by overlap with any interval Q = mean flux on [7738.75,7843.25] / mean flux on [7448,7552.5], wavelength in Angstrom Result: 0.9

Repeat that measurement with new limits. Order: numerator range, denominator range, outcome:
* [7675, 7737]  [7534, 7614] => 0.93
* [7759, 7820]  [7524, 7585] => 0.90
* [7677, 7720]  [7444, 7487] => 0.93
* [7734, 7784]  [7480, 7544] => 0.92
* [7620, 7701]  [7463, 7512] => 0.96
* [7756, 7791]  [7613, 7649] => 0.93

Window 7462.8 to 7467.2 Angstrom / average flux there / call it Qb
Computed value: 15.4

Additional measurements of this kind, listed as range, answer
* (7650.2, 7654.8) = 14.4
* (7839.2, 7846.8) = 14.2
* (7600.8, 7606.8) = 14.4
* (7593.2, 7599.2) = 14.5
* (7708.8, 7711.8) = 13.5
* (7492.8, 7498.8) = 14.1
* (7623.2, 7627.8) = 14.7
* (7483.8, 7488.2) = 15.9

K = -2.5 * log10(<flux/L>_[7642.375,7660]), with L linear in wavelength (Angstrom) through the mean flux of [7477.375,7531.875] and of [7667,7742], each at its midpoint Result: -0.007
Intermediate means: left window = 14.8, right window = 14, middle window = 14.3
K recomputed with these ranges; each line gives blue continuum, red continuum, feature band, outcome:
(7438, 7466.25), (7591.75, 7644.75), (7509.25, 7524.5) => -0.01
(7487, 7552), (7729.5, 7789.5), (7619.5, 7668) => 0.01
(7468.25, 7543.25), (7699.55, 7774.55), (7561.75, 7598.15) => -0.03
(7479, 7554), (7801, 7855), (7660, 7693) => 0.04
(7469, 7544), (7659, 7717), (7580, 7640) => -0.02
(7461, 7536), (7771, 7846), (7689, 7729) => 0.04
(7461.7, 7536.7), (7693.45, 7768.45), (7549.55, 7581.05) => -0.05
